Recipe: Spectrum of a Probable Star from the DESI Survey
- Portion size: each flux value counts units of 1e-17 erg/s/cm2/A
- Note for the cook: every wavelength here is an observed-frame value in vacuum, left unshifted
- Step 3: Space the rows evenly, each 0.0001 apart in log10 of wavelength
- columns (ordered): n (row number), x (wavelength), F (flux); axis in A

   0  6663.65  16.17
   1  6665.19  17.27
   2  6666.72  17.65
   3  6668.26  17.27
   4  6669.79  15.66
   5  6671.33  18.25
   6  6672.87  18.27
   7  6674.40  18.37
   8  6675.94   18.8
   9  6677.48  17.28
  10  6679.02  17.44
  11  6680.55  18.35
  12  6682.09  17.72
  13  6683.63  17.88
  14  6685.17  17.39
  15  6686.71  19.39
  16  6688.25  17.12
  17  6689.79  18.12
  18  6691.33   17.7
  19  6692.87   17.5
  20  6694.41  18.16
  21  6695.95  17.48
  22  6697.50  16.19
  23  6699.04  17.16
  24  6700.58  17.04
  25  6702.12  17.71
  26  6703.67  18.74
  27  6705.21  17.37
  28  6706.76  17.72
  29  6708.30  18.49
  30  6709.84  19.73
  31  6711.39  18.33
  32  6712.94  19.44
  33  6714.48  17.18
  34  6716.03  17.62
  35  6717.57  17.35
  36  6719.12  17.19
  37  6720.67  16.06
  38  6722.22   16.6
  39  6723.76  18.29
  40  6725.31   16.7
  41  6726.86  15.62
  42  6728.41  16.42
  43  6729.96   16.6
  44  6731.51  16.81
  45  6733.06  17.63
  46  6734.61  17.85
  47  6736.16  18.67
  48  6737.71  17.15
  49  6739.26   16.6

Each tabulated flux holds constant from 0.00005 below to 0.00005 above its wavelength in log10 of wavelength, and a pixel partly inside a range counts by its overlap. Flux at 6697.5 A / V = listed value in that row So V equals 16.19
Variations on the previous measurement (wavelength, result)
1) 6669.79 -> 15.66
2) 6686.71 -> 19.39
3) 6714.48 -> 17.18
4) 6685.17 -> 17.39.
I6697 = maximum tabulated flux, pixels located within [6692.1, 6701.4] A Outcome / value 18.16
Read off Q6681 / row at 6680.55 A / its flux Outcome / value 18.35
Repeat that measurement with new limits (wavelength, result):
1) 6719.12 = 17.19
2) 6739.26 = 16.6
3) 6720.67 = 16.06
